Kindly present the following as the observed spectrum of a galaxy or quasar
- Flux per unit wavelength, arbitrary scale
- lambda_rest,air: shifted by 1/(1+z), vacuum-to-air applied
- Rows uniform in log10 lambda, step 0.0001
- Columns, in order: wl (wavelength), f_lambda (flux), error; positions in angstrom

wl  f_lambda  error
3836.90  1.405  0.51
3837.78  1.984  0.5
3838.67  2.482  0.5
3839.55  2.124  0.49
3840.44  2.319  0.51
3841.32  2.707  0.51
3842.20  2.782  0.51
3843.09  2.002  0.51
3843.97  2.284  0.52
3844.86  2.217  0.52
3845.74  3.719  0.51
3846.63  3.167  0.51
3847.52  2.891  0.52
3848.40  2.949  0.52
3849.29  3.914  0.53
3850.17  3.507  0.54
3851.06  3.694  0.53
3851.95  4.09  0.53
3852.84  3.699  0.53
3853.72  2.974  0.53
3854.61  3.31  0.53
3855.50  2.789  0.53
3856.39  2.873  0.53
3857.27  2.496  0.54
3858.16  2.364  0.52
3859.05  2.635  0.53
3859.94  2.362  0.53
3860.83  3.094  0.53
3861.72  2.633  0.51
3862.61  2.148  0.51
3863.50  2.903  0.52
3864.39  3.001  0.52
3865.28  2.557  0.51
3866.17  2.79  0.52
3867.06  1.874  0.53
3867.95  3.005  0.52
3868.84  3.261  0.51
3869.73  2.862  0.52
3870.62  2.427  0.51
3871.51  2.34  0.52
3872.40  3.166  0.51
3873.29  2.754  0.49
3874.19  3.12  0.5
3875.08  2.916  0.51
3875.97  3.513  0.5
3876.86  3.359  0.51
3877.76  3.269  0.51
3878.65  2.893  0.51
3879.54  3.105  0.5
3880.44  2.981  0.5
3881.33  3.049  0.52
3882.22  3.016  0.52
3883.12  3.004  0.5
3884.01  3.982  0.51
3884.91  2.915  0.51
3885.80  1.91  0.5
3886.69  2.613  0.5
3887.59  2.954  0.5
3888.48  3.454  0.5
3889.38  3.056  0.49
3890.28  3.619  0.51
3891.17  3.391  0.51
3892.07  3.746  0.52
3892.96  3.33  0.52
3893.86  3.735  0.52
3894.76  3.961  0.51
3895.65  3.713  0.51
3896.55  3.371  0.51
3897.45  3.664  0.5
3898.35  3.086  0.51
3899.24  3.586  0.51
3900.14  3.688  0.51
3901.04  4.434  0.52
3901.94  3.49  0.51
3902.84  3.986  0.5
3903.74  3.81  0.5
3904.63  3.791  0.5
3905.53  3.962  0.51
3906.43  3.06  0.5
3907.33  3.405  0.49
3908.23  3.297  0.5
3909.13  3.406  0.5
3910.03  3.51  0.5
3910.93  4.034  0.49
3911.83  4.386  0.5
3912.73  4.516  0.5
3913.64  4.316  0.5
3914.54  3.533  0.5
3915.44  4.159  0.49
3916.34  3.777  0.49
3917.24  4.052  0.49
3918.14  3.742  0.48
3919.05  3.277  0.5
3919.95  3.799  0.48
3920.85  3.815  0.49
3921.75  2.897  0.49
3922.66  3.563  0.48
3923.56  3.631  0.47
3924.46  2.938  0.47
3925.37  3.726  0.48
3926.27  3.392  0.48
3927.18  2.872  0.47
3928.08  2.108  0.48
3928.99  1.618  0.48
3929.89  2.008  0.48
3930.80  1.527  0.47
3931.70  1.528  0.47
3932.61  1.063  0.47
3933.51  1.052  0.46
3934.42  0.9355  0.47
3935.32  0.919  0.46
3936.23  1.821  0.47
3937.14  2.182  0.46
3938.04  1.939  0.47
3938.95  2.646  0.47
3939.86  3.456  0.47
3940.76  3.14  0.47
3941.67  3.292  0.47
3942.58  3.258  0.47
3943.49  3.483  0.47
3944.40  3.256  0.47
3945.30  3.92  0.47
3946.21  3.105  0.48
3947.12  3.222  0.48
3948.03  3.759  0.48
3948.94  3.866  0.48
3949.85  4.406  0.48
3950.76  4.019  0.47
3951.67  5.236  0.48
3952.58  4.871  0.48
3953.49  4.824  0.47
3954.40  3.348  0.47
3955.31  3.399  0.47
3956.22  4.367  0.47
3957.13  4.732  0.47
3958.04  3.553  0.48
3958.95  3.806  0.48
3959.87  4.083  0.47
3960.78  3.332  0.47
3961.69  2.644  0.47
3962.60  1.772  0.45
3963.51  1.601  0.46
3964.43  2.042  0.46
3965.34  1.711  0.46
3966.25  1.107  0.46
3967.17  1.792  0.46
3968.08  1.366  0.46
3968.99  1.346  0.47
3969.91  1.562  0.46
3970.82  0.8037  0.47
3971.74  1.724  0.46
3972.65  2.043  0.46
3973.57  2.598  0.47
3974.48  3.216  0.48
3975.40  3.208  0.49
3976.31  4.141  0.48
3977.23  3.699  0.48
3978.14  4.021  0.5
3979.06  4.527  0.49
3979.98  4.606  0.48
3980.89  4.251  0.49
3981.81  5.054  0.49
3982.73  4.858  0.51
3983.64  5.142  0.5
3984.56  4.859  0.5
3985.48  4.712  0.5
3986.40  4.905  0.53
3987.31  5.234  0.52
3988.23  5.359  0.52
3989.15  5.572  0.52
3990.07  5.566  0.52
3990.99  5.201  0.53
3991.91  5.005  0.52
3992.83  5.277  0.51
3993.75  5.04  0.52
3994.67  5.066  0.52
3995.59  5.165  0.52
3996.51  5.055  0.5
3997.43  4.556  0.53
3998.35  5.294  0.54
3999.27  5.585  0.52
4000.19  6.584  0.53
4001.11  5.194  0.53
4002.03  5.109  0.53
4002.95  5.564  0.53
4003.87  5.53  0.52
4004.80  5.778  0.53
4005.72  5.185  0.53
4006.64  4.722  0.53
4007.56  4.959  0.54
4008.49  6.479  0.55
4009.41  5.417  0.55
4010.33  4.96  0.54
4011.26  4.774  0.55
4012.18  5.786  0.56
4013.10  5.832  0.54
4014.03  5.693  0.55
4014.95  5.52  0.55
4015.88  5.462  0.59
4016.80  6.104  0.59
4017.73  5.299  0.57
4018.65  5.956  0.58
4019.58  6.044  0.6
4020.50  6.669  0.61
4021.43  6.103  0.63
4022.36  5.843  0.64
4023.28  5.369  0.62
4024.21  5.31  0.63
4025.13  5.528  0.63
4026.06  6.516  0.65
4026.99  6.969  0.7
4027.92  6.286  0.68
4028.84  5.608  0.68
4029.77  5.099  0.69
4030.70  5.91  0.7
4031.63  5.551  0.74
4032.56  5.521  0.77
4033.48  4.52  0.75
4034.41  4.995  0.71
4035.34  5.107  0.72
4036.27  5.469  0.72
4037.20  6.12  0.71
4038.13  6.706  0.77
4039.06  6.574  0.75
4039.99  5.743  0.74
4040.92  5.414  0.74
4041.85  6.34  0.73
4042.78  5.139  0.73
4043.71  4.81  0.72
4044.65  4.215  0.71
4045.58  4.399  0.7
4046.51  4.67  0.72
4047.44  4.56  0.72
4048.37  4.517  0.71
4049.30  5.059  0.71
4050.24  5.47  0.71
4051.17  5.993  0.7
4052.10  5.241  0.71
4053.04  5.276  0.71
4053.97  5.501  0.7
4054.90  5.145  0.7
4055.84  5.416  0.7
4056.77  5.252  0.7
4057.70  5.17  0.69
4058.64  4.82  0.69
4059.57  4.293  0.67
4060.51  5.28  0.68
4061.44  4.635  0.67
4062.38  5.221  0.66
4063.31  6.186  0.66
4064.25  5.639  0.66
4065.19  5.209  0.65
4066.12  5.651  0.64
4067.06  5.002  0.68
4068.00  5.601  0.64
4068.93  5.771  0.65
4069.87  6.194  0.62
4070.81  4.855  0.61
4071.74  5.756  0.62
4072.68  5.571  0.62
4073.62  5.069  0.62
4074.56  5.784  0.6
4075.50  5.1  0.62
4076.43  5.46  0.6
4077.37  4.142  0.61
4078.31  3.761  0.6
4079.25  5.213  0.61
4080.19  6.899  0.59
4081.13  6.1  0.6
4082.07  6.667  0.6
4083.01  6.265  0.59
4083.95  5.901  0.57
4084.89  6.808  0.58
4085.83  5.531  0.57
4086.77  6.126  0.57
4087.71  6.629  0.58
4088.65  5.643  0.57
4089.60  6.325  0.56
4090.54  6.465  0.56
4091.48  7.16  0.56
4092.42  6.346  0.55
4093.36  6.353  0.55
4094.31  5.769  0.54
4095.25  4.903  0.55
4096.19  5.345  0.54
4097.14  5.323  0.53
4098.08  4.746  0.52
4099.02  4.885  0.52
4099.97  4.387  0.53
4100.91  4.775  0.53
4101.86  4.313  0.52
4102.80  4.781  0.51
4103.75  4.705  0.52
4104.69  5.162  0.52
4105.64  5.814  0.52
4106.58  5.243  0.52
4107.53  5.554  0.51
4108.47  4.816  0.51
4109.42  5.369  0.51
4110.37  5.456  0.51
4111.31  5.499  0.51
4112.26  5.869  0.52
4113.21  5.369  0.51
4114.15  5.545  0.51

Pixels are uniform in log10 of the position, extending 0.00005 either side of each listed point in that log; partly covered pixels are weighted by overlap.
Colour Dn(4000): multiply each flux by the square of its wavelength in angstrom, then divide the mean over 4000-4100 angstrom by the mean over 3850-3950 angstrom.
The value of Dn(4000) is 1.92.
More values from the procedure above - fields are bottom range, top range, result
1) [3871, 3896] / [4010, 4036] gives 1.91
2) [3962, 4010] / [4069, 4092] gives 1.46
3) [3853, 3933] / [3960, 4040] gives 1.58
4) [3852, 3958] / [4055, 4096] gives 1.92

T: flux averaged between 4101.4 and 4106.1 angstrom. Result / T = 4.95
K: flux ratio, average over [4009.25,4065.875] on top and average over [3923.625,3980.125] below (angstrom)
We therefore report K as 1.9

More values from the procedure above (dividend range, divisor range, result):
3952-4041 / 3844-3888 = 1.58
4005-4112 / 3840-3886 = 1.88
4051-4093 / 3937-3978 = 1.83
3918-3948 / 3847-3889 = 0.91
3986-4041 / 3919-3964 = 1.81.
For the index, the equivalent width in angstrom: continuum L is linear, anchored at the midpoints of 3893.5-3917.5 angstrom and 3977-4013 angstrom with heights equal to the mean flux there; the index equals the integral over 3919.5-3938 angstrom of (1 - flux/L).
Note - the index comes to 7.84 angstrom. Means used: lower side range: 3.77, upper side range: 5.14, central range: 2.36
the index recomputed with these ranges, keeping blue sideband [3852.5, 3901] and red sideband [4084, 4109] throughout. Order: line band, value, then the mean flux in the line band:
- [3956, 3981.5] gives 7.8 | 2.84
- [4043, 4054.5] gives 0.0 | 4.98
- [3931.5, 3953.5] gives 4.8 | 2.99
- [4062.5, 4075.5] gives -0.8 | 5.53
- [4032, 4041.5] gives -1.5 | 5.63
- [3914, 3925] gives -0.2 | 3.61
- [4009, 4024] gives -3.4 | 5.67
